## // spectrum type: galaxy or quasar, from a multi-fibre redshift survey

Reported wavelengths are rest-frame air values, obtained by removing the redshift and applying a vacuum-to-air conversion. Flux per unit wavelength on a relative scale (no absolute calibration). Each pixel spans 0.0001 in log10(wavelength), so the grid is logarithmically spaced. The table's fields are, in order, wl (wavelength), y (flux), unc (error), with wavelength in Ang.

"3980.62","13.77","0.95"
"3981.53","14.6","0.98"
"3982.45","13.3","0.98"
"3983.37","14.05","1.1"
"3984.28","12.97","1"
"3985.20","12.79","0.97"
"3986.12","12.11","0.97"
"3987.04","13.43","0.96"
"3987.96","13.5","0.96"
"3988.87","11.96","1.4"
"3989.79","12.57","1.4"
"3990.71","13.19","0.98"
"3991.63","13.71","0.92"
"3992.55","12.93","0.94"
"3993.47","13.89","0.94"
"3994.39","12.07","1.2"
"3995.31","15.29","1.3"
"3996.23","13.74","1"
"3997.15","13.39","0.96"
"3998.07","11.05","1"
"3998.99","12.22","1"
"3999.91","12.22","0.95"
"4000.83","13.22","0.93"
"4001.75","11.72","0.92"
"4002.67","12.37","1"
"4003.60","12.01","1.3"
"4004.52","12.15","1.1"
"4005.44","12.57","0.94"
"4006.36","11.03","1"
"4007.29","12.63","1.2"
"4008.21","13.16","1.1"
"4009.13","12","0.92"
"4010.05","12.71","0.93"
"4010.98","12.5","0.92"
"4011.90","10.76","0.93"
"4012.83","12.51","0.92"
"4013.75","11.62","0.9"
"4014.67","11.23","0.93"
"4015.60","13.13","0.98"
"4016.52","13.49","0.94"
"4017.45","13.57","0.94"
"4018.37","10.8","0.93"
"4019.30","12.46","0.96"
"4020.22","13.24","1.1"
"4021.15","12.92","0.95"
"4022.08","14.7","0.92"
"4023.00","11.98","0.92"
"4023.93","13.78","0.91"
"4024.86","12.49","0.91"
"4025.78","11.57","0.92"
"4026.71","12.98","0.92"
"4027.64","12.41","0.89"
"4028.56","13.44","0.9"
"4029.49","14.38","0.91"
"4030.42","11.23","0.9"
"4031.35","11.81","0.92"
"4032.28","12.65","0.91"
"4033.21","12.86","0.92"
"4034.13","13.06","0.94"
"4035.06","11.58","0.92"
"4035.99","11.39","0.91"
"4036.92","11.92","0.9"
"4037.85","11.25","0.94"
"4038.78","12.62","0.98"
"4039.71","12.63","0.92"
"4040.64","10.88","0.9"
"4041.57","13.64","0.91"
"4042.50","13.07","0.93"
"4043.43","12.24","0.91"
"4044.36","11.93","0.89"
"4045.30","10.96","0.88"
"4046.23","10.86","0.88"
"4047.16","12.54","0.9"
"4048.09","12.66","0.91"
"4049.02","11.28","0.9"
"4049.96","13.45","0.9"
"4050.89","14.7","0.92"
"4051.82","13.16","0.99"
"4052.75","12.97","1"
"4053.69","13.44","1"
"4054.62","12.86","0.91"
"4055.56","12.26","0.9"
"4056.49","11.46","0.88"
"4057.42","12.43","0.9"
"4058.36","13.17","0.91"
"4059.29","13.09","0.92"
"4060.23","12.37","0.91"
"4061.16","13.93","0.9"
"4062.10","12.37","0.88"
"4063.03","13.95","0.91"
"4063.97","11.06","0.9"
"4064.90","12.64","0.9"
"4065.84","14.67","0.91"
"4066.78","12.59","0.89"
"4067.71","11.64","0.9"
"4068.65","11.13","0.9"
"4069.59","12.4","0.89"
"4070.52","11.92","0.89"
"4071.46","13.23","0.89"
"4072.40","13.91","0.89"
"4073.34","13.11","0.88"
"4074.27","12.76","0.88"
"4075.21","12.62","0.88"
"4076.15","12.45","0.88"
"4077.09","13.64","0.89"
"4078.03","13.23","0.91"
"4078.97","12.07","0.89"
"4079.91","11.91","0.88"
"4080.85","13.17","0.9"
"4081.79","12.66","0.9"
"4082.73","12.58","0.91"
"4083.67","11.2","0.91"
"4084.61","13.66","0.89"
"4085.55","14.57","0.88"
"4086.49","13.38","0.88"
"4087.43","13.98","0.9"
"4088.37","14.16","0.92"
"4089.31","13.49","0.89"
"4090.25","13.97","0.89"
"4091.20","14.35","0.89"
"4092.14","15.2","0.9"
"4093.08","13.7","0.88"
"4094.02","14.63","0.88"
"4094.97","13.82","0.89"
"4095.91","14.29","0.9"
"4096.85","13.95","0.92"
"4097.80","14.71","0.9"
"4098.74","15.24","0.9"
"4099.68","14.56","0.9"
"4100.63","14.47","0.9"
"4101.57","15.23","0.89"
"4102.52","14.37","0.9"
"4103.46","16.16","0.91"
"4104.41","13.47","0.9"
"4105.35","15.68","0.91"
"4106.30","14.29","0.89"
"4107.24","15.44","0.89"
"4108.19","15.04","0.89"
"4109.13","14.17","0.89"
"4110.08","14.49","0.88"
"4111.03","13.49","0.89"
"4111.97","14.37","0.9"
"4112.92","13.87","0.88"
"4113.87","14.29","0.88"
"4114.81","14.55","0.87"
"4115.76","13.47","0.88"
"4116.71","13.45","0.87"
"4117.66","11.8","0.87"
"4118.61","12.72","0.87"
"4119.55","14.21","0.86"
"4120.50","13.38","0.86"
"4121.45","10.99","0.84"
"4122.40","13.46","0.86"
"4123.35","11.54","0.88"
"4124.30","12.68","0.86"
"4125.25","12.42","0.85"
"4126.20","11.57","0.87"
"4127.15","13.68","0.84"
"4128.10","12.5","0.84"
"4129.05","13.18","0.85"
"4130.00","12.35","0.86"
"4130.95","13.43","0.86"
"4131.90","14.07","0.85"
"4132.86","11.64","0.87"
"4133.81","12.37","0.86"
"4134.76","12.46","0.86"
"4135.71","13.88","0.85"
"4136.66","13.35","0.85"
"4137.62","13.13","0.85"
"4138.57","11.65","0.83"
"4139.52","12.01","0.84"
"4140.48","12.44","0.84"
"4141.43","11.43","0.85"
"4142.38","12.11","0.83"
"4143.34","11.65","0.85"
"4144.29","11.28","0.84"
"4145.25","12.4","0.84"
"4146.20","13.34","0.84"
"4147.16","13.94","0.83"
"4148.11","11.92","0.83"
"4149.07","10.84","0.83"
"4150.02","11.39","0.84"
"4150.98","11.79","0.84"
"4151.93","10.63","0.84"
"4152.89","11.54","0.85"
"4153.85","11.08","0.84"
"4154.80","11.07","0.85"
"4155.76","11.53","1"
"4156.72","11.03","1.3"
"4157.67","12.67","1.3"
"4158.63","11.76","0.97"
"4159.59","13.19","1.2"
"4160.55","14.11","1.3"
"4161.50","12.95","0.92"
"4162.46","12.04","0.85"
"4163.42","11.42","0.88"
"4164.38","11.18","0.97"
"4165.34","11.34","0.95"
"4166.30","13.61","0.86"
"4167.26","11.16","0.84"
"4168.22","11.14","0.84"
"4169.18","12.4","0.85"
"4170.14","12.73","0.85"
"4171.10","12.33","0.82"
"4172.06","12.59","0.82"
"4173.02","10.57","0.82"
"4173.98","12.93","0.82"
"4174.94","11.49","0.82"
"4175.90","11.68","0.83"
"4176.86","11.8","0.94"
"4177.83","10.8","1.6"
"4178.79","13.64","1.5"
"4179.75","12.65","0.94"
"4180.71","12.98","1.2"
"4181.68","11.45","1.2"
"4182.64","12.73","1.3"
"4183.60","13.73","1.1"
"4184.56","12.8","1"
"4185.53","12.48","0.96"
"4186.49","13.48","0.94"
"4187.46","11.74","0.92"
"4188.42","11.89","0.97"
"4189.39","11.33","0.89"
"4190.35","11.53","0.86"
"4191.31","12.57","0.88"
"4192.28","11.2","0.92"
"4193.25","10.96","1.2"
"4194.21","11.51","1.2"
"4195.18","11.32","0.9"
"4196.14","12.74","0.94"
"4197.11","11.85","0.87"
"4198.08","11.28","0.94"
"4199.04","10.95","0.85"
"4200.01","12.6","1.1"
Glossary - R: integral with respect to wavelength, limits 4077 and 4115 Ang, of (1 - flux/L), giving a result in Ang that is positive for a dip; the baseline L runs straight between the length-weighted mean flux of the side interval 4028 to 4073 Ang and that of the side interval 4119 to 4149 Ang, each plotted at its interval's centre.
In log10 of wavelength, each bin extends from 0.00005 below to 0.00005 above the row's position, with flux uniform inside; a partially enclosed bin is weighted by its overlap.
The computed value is -4.5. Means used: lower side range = 12.5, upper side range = 12.6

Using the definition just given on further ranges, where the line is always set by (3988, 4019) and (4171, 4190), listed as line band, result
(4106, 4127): -1.8 Ang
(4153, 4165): 0.3 Ang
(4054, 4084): -0.5 Ang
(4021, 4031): -0.3 Ang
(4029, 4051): 0.4 Ang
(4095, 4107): -2.2 Ang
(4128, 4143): -0.4 Ang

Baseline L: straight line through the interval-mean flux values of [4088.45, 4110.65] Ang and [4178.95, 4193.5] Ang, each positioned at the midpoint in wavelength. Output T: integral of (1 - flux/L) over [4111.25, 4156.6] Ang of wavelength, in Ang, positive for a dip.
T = 3.8 Ang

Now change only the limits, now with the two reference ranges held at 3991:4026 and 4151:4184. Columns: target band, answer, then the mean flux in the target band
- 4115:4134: -0.9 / 12.8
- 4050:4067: -0.7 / 13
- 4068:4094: -1.7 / 13.1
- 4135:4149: -0.3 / 12.4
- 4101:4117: -2.9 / 14.5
